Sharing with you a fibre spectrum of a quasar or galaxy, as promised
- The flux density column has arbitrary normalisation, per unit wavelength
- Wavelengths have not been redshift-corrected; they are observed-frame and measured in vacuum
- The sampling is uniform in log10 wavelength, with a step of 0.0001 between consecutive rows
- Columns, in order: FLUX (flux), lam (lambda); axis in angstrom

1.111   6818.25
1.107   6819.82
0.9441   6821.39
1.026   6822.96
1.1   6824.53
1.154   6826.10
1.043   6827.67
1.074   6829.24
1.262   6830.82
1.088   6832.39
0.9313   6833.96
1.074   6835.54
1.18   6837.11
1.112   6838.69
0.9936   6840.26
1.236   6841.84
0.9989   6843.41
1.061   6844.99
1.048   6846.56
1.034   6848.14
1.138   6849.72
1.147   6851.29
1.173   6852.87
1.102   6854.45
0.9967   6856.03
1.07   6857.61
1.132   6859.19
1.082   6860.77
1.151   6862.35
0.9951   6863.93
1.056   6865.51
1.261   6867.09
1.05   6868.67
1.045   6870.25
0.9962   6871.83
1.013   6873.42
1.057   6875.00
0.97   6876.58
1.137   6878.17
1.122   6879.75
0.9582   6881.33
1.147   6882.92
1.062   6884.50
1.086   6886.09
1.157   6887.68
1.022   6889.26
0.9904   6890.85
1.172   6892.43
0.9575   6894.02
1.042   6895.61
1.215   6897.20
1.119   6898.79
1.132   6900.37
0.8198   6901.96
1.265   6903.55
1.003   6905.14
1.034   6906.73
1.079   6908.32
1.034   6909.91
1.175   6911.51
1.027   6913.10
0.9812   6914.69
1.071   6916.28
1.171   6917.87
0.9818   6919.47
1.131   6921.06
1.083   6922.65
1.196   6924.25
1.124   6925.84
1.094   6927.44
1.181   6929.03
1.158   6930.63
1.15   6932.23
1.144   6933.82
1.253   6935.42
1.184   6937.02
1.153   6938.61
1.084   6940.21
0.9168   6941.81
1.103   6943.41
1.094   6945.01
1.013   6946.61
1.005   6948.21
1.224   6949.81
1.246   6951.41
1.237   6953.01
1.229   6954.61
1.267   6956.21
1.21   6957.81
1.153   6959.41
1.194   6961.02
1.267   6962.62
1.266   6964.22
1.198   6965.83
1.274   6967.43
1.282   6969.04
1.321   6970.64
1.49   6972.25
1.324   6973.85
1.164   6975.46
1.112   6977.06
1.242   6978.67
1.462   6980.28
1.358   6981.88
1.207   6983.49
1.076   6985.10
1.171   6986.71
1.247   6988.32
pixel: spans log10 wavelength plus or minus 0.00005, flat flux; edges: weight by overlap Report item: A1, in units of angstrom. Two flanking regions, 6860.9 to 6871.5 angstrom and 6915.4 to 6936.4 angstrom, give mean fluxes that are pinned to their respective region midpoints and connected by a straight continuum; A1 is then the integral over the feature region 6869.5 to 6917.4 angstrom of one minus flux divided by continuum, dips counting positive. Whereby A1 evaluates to 2.0 angstrom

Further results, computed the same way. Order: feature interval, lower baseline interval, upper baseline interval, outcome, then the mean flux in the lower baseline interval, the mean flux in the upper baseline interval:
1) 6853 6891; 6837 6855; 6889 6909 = 0.38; 1.1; 1.07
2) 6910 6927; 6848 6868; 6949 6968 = 1.28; 1.1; 1.23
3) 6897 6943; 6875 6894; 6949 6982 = 2.10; 1.07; 1.26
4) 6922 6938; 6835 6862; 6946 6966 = 0.18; 1.09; 1.19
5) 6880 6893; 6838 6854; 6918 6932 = 0.40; 1.09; 1.12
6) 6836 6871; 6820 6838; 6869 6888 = -0.76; 1.08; 1.06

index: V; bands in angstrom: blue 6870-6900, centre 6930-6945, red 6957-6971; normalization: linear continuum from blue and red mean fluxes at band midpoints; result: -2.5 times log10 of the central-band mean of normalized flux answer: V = 0.05 mag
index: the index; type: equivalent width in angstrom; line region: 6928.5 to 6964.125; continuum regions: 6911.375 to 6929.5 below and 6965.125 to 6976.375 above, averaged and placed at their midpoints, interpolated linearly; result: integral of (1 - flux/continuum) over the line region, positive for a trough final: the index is 1.1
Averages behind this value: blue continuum 1.1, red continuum 1.29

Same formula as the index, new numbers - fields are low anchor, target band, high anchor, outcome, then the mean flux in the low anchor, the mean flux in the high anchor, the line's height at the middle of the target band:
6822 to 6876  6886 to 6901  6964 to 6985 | 0.83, 1.08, 1.28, 1.15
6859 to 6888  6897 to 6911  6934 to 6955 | 0.33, 1.08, 1.13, 1.1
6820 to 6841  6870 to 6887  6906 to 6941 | 0.63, 1.08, 1.11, 1.1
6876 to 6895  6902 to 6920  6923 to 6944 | 0.59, 1.07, 1.13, 1.1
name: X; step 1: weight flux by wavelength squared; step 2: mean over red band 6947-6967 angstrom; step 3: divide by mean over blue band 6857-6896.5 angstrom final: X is 1.15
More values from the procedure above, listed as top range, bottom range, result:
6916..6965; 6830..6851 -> 1.08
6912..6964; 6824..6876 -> 1.07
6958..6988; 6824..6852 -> 1.19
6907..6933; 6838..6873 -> 1.03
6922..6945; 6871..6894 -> 1.08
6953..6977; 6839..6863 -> 1.19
